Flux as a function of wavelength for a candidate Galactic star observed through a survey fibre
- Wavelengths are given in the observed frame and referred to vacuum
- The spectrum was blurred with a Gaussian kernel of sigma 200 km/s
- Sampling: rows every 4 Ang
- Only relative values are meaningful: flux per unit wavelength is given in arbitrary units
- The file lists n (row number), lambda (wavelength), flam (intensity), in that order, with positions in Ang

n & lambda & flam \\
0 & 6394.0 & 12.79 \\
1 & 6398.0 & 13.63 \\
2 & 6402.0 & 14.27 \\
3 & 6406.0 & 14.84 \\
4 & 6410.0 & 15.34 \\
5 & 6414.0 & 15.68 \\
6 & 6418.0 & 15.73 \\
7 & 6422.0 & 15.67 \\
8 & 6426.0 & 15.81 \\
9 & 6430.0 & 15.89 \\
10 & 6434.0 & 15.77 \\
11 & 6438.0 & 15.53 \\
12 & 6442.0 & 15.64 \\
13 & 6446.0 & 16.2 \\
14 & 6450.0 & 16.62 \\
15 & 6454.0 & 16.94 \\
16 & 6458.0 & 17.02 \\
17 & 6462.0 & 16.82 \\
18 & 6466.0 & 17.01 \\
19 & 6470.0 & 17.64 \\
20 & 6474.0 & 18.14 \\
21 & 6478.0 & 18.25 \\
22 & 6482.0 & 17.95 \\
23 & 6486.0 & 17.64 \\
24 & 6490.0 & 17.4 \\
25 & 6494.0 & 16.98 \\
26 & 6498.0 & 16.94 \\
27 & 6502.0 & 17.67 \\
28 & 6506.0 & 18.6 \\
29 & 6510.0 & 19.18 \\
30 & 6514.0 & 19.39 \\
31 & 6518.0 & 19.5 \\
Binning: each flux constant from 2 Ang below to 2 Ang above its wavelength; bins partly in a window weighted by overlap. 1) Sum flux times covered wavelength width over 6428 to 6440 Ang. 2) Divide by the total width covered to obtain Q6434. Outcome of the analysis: 15.7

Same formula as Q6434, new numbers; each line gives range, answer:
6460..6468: 16.9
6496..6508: 17.7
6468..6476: 17.9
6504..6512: 18.9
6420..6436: 15.8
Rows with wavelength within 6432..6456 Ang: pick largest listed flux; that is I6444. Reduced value 16.94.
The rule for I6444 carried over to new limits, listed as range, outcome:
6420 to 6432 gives 15.89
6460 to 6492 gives 18.25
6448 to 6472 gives 17.64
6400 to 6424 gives 15.73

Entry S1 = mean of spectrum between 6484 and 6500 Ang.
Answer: 17.2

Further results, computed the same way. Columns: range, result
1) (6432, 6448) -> 15.8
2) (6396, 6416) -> 14.8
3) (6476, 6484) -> 18.1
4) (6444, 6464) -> 16.7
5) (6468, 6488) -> 17.9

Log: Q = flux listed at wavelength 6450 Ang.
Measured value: 16.62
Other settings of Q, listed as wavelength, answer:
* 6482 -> 17.95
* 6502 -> 17.67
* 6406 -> 14.84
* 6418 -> 15.73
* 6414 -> 15.68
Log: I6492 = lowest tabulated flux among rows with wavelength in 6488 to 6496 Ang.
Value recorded 16.98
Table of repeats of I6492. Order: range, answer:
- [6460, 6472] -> 16.82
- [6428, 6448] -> 15.53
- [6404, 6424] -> 14.84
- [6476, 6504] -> 16.94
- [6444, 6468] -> 16.2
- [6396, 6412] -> 13.63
